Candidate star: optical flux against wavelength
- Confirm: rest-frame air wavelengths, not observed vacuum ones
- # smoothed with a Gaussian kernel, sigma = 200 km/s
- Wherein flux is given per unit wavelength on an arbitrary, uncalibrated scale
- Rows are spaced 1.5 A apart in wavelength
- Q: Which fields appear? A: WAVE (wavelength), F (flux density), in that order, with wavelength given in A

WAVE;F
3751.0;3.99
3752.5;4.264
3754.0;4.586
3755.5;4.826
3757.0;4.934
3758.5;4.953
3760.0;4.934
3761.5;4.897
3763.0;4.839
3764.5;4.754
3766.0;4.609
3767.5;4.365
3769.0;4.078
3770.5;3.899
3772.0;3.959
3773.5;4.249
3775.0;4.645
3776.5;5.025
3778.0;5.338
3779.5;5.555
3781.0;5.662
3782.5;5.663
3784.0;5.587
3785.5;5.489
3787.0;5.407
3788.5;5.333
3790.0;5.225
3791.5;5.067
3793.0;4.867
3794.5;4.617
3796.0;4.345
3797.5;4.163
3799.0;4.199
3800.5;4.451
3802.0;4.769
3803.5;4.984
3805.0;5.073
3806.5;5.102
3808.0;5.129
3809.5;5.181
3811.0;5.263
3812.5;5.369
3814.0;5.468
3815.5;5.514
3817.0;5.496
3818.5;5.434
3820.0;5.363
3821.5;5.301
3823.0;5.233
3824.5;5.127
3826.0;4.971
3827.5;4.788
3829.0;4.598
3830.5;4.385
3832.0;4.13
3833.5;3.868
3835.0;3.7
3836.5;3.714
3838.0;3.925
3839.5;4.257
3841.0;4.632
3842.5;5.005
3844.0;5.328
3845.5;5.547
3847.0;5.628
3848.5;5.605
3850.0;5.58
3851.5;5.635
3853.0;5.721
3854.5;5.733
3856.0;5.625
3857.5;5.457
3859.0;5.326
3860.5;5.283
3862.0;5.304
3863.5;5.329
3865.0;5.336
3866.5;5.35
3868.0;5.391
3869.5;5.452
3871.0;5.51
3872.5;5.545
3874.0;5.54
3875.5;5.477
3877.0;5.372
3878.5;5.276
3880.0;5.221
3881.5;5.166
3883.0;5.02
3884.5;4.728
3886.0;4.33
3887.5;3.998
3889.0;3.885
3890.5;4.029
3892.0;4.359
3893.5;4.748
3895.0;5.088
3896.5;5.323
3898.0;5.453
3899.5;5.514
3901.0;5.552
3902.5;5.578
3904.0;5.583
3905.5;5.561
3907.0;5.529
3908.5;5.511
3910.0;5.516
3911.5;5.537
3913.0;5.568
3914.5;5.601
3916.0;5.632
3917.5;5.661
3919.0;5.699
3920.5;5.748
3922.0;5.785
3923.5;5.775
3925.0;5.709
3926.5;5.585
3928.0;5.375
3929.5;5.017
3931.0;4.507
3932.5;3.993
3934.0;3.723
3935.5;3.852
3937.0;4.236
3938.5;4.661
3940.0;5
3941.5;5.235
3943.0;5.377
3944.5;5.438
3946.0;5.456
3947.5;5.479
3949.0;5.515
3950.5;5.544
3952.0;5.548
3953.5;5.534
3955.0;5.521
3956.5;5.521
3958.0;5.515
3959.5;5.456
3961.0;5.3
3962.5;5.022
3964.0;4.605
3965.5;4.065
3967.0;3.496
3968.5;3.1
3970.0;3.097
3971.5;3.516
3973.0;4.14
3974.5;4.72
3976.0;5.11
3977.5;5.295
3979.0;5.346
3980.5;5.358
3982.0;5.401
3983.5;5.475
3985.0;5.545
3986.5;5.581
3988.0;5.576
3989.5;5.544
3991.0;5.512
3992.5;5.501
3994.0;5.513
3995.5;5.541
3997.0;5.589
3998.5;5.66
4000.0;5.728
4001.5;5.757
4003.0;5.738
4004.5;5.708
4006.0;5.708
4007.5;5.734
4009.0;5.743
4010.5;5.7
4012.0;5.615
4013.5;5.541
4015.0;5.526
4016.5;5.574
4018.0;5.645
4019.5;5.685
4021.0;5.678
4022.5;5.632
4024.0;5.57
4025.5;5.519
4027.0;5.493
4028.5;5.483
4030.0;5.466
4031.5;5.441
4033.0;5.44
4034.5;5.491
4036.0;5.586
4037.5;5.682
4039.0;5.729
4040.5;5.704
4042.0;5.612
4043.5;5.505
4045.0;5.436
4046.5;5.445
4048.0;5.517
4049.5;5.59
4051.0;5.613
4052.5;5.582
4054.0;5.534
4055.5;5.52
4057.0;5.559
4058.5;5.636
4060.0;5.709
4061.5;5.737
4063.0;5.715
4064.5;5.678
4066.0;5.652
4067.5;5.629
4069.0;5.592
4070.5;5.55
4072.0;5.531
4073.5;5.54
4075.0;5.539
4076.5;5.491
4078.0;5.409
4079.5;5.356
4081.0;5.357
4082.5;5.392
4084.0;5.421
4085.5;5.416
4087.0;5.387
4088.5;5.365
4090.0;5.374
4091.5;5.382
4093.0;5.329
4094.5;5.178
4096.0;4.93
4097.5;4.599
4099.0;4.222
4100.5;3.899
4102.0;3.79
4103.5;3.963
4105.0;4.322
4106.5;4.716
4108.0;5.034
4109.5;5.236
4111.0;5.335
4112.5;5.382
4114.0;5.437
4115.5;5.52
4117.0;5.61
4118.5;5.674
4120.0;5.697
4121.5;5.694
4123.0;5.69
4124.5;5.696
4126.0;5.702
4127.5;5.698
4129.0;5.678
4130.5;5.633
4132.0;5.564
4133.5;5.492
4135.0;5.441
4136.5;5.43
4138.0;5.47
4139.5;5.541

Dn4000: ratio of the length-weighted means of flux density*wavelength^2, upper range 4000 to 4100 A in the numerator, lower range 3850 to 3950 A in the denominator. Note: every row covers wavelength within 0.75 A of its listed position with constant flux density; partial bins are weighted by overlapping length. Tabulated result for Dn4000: 1.1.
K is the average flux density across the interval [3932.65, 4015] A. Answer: 5.15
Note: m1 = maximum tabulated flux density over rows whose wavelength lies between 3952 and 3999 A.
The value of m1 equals 5.66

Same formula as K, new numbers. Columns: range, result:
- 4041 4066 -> 5.59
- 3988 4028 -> 5.62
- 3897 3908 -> 5.53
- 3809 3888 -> 5.11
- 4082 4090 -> 5.39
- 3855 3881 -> 5.4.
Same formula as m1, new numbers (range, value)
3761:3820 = 5.663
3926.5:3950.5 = 5.585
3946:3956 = 5.548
